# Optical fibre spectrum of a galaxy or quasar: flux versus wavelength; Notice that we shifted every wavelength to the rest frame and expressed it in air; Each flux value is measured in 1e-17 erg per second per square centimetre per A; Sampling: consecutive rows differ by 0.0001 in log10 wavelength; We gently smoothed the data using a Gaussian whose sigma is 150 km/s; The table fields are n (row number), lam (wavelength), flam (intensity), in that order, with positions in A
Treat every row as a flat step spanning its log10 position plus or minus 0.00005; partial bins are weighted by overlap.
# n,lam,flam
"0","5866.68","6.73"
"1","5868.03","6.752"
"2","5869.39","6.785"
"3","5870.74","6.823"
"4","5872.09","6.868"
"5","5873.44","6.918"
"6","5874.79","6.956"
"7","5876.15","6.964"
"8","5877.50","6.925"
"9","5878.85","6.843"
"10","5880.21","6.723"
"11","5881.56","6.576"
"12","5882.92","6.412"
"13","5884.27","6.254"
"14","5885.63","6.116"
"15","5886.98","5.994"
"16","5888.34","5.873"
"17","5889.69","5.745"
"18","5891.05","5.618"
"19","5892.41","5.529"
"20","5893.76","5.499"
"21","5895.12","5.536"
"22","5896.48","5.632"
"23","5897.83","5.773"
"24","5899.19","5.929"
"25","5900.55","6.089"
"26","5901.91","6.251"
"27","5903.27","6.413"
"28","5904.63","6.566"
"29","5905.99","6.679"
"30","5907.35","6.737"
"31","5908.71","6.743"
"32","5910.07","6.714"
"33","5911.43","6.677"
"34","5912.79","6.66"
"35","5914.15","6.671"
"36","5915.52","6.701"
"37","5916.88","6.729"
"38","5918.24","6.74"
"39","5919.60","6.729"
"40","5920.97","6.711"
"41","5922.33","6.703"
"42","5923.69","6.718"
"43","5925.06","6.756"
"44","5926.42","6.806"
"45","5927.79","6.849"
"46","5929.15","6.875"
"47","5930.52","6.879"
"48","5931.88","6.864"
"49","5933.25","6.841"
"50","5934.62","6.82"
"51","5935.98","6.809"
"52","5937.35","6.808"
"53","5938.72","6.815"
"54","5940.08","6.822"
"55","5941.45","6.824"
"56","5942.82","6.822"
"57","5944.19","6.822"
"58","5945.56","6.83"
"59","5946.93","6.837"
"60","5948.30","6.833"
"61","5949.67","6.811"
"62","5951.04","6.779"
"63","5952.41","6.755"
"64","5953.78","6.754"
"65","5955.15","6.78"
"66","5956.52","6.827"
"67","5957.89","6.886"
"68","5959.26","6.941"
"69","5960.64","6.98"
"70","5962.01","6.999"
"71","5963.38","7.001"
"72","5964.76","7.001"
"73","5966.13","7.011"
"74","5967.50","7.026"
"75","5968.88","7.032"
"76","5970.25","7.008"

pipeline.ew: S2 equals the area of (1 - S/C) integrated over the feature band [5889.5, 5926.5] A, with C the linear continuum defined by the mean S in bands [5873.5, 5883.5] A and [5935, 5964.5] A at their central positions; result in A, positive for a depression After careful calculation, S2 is 2.4 A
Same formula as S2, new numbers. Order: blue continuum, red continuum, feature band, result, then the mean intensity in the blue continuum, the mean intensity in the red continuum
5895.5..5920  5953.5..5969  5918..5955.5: -0.48 A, 6.46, 6.94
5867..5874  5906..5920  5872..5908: 2.69 A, 6.82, 6.71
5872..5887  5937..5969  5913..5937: 0.04 A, 6.65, 6.87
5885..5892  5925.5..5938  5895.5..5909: -0.18 A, 5.85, 6.84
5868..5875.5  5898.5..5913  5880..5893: 1.23 A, 6.85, 6.49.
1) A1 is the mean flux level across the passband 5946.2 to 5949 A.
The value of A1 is 6.83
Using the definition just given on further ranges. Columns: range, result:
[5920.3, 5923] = 6.72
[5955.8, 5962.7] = 6.93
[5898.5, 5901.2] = 6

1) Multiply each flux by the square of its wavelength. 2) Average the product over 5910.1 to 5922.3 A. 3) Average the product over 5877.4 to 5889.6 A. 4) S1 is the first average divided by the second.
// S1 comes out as 1.07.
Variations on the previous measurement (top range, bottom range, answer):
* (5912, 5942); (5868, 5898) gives 1.09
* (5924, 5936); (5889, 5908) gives 1.15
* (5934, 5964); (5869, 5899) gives 1.11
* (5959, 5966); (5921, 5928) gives 1.05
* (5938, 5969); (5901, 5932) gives 1.04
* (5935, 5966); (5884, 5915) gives 1.13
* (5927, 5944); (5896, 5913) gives 1.08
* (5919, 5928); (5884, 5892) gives 1.16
